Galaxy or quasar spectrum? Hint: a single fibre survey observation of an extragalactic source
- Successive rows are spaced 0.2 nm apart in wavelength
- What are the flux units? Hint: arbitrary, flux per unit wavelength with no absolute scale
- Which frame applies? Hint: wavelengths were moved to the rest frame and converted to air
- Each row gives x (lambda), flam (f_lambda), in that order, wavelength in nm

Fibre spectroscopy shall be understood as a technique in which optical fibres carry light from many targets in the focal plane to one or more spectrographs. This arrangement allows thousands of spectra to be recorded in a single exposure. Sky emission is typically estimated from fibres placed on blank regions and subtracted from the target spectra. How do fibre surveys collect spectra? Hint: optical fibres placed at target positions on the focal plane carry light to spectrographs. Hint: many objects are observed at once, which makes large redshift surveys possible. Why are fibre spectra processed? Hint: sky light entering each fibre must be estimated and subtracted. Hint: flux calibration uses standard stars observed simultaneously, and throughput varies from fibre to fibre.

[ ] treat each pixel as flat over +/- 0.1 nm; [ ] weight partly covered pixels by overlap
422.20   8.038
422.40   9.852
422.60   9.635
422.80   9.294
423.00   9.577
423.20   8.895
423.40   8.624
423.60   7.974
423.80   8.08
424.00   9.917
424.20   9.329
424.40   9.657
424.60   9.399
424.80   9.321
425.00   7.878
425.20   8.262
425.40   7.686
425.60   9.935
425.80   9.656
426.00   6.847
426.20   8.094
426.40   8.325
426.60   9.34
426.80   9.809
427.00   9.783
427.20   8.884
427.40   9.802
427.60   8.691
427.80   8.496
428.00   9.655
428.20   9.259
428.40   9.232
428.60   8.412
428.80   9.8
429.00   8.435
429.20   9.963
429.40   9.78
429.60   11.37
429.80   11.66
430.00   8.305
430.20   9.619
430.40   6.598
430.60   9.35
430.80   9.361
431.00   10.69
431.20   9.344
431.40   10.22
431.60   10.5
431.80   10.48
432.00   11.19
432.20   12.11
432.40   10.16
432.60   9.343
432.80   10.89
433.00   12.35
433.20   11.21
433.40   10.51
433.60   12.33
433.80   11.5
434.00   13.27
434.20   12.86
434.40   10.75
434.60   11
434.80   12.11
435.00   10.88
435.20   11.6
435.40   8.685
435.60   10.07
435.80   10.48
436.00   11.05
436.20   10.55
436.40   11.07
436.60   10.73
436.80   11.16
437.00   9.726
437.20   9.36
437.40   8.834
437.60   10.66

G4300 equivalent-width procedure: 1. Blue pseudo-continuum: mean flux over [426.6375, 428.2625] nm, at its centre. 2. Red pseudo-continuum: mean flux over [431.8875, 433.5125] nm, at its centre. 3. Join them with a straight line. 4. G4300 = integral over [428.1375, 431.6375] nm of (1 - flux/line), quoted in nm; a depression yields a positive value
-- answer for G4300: 0.19 nm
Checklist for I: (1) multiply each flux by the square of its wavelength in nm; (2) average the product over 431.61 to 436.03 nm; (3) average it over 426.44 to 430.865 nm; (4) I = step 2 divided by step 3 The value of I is 1.22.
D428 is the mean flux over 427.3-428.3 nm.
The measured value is 9.18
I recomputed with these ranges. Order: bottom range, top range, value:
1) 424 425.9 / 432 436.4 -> 1.28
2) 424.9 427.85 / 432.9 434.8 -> 1.39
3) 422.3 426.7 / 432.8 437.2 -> 1.31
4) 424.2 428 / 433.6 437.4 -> 1.28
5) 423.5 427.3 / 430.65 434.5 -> 1.28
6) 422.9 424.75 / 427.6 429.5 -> 1.04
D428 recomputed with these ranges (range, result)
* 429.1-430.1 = 10.2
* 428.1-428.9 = 9.18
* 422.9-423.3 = 9.24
